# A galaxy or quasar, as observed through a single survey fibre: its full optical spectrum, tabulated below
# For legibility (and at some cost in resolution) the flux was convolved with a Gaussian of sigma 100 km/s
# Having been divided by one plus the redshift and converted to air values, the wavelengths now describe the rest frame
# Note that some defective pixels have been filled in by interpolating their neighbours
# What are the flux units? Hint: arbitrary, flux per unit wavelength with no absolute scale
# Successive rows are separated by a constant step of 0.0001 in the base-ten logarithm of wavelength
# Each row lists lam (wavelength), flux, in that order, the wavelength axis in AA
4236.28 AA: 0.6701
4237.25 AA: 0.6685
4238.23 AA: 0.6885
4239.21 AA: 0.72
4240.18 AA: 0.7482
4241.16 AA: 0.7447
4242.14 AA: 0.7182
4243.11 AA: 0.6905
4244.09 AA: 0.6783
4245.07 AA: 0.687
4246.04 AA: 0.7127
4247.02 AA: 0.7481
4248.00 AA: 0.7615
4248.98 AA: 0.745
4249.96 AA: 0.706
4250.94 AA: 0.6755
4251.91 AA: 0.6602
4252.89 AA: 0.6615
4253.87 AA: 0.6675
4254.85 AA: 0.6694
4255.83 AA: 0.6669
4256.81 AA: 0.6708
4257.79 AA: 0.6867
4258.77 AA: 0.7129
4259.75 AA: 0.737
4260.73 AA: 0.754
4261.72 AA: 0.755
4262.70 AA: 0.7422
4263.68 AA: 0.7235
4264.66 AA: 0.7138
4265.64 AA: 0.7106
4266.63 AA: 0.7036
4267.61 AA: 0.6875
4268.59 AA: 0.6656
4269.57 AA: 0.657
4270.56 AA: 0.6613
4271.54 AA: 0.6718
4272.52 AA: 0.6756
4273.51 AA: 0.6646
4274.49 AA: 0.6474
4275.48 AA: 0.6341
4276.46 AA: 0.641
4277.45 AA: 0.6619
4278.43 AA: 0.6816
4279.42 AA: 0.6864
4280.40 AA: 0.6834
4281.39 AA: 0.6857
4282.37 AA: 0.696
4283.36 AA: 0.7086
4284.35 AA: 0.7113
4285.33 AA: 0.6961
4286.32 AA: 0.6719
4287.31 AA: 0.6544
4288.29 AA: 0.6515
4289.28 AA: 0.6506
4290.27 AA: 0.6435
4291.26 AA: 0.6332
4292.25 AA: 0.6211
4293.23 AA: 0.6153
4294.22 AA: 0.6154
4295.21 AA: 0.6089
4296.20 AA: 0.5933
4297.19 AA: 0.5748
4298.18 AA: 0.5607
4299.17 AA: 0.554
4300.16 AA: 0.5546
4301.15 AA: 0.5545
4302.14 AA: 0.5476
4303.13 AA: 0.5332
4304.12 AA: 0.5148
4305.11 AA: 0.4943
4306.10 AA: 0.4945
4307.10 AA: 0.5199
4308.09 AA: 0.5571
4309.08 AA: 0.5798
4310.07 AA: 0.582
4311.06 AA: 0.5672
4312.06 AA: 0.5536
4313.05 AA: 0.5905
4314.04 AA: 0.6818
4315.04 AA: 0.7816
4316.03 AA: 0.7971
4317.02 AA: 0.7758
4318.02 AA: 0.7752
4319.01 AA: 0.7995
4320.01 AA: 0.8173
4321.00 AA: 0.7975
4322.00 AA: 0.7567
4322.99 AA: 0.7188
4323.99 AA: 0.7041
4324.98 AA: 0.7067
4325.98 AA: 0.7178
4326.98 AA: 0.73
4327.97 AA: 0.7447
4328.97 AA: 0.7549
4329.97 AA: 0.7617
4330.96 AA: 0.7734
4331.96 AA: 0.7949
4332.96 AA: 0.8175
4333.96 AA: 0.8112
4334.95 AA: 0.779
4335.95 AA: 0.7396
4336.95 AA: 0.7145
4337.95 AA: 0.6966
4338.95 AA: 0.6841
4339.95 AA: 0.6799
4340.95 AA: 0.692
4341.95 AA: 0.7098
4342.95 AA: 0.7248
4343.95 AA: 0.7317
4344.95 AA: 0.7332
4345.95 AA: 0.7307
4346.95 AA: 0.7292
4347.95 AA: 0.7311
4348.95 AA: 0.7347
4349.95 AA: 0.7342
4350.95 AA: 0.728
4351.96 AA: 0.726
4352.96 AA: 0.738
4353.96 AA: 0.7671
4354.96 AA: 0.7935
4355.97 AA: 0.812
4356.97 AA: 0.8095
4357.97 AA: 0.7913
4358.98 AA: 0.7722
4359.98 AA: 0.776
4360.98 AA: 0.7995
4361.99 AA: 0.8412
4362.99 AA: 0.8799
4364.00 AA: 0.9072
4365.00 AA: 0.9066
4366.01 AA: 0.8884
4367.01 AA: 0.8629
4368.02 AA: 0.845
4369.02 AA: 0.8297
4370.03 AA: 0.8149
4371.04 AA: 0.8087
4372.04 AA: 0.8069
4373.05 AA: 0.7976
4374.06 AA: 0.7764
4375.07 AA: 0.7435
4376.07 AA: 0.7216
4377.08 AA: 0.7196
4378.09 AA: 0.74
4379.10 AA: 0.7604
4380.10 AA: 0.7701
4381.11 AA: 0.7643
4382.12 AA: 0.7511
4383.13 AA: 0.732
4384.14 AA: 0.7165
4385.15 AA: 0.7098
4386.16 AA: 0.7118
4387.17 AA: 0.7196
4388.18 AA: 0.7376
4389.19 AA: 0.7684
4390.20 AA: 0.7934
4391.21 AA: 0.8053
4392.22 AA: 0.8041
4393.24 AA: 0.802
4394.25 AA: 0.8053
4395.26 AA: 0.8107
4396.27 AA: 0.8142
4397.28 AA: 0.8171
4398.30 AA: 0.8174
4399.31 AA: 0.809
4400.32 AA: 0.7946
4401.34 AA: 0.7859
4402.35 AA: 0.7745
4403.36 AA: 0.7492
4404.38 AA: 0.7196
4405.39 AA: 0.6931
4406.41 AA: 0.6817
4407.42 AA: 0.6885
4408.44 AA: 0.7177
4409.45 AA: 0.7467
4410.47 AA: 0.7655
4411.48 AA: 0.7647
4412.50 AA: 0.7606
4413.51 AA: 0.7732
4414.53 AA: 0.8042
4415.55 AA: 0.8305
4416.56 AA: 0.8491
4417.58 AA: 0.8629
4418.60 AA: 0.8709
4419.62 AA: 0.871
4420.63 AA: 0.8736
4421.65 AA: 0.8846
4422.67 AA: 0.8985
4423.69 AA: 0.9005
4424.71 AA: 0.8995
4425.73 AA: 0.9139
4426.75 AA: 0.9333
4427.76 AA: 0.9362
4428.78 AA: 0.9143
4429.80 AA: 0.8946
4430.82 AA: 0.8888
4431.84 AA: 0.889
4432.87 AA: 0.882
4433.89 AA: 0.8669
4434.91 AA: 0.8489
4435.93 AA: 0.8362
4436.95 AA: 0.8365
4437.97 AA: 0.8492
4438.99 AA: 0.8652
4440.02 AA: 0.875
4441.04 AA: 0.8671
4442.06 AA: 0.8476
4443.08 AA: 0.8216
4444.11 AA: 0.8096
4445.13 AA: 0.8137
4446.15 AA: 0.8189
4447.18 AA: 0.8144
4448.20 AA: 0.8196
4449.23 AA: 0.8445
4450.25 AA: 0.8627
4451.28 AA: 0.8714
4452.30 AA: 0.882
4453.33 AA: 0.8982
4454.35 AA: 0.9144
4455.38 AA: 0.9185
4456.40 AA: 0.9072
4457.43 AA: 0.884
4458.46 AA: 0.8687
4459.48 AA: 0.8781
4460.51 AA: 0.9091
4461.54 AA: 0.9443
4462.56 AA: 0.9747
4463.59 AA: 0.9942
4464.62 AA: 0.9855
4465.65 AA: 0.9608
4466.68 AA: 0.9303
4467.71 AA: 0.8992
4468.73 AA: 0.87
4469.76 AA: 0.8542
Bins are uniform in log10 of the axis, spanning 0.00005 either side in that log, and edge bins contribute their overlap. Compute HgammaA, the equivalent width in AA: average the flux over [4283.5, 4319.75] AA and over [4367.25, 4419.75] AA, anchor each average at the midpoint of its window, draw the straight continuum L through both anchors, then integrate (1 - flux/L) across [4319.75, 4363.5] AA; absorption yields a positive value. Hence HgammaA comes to -4.2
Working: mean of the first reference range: 0.622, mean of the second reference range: 0.775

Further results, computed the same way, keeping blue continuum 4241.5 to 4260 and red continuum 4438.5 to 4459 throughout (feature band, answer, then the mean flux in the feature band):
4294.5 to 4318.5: 4.71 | 0.598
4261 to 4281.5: 0.87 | 0.684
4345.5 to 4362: 0.40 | 0.763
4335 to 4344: 0.70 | 0.71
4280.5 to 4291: 0.72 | 0.676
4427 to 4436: -0.45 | 0.888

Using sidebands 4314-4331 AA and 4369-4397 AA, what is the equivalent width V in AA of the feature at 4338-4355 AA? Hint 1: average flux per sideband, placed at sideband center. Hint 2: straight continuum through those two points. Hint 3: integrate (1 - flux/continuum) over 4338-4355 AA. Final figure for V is 0.8 AA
